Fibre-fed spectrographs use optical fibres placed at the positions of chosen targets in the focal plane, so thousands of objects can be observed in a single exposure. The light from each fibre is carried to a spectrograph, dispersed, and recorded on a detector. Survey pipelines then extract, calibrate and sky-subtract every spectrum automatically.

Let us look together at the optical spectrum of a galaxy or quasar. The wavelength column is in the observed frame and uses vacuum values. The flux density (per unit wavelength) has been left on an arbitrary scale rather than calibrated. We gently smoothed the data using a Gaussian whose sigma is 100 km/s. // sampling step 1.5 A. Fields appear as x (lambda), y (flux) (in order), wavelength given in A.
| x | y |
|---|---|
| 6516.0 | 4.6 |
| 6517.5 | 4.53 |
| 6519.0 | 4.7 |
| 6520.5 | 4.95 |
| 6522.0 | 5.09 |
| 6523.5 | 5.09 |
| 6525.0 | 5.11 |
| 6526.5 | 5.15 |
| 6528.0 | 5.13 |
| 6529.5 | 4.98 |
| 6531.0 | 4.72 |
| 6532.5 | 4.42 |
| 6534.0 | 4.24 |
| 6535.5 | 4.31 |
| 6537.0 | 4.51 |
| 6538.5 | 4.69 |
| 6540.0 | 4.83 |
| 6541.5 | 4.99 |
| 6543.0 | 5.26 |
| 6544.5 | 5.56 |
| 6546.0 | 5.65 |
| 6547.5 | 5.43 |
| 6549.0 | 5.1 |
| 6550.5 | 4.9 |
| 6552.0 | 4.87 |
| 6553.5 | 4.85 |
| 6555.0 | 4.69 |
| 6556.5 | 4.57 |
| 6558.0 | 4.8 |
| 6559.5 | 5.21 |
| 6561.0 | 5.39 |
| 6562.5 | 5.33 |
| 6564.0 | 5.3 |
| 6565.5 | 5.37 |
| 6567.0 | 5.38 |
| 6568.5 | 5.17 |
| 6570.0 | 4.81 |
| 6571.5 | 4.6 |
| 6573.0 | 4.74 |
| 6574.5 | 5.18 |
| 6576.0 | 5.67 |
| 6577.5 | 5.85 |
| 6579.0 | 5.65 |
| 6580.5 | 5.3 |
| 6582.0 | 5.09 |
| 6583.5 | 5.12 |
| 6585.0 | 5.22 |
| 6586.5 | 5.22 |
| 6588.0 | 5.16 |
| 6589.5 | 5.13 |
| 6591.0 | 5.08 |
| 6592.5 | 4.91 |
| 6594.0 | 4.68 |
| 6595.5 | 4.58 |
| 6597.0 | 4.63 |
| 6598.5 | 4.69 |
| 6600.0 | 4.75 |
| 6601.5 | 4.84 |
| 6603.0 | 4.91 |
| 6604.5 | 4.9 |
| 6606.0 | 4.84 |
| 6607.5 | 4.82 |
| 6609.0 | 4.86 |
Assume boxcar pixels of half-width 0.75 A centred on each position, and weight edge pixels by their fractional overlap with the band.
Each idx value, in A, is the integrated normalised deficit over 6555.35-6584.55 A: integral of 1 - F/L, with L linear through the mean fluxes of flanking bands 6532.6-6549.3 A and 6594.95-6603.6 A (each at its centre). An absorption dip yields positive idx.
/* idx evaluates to -2.1 A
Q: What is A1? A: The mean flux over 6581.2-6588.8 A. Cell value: 5.16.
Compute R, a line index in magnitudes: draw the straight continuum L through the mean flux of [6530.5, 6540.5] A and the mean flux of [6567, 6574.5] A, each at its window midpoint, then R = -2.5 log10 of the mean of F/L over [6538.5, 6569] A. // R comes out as -0.09 mag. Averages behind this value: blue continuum 4.52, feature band 5.12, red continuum 4.92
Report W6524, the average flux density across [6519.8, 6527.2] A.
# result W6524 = 5.08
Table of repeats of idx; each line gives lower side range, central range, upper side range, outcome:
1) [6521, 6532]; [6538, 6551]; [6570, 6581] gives -0.2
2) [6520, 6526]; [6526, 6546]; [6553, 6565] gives 0.8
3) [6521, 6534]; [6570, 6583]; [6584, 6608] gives -0.9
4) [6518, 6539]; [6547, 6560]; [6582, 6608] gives -0.2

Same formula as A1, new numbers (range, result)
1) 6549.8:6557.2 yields 4.78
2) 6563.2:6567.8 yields 5.35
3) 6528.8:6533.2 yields 4.71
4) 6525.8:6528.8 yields 5.14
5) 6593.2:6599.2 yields 4.65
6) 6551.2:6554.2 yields 4.86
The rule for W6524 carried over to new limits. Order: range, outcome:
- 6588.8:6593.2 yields 5.04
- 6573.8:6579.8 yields 5.59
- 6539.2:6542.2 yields 4.9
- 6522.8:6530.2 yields 5.09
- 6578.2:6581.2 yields 5.48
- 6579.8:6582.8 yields 5.19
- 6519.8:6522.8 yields 5.02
